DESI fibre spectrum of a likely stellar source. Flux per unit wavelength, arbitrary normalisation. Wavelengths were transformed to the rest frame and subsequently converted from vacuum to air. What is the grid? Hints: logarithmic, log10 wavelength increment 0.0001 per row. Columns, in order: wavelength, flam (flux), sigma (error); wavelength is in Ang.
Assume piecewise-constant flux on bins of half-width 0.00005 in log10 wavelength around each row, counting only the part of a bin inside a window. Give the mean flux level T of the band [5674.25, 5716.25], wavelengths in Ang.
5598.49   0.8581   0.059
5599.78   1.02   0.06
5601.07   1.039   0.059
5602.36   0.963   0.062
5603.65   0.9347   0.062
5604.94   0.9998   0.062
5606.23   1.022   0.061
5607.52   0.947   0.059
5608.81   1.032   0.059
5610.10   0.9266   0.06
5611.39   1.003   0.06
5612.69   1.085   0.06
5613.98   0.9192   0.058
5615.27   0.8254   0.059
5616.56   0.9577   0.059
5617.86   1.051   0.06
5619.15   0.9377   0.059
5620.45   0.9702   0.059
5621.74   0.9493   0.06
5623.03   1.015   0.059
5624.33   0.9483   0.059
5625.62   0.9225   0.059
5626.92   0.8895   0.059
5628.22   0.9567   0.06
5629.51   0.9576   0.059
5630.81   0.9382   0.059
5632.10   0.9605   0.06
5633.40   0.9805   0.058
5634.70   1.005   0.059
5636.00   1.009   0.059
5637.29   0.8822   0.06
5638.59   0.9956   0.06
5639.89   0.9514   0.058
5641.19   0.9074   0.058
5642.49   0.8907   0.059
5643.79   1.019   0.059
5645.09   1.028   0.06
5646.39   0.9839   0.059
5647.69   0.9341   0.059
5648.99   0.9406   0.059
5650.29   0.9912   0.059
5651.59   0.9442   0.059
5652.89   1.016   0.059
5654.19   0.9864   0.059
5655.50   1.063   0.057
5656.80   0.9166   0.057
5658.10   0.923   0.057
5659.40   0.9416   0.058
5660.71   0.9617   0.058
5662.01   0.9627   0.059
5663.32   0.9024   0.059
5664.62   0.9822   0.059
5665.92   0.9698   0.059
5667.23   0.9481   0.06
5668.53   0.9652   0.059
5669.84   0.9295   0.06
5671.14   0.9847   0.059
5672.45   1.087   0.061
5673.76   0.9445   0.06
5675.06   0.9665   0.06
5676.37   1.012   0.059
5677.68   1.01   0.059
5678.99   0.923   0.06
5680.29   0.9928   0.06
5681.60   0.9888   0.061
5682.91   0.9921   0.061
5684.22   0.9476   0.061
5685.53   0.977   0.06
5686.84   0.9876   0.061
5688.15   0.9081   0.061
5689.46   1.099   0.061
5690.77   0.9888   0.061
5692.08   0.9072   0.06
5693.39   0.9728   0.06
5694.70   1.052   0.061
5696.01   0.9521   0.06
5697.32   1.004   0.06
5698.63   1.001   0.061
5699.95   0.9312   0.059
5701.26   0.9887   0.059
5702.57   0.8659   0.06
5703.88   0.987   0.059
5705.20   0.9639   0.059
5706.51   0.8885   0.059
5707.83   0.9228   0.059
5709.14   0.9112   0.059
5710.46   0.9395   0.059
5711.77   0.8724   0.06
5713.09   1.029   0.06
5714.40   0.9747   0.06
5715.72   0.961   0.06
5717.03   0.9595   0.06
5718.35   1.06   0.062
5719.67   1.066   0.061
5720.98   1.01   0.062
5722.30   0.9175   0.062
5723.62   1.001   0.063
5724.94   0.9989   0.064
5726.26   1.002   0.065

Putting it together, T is 0.966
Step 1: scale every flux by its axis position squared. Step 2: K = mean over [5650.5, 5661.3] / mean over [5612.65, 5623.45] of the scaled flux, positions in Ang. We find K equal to 1.0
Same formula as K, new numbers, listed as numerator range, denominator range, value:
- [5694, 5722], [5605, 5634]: 1.04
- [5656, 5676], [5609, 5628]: 1.02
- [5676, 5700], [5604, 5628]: 1.04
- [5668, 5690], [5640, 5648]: 1.04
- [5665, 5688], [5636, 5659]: 1.02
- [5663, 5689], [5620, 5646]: 1.03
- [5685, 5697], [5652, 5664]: 1.03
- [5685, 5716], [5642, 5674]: 1.01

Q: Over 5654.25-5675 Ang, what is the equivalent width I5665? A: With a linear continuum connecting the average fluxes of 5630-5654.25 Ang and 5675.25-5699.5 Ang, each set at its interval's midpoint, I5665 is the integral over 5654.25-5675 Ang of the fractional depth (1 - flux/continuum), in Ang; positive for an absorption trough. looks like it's 0.2 Ang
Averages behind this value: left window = 0.966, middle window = 0.966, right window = 0.983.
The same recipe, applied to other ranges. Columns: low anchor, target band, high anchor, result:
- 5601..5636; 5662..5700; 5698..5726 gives -0.5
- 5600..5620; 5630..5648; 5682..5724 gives 0.2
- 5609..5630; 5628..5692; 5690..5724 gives -0.5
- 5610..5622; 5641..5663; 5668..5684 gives 0.2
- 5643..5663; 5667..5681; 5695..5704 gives -0.2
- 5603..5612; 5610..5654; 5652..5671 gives 0.5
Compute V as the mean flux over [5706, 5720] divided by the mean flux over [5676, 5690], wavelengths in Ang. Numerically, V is 1.0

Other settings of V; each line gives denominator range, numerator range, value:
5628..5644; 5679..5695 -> 1.03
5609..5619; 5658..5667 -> 0.98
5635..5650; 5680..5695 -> 1.02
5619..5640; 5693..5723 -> 1.01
